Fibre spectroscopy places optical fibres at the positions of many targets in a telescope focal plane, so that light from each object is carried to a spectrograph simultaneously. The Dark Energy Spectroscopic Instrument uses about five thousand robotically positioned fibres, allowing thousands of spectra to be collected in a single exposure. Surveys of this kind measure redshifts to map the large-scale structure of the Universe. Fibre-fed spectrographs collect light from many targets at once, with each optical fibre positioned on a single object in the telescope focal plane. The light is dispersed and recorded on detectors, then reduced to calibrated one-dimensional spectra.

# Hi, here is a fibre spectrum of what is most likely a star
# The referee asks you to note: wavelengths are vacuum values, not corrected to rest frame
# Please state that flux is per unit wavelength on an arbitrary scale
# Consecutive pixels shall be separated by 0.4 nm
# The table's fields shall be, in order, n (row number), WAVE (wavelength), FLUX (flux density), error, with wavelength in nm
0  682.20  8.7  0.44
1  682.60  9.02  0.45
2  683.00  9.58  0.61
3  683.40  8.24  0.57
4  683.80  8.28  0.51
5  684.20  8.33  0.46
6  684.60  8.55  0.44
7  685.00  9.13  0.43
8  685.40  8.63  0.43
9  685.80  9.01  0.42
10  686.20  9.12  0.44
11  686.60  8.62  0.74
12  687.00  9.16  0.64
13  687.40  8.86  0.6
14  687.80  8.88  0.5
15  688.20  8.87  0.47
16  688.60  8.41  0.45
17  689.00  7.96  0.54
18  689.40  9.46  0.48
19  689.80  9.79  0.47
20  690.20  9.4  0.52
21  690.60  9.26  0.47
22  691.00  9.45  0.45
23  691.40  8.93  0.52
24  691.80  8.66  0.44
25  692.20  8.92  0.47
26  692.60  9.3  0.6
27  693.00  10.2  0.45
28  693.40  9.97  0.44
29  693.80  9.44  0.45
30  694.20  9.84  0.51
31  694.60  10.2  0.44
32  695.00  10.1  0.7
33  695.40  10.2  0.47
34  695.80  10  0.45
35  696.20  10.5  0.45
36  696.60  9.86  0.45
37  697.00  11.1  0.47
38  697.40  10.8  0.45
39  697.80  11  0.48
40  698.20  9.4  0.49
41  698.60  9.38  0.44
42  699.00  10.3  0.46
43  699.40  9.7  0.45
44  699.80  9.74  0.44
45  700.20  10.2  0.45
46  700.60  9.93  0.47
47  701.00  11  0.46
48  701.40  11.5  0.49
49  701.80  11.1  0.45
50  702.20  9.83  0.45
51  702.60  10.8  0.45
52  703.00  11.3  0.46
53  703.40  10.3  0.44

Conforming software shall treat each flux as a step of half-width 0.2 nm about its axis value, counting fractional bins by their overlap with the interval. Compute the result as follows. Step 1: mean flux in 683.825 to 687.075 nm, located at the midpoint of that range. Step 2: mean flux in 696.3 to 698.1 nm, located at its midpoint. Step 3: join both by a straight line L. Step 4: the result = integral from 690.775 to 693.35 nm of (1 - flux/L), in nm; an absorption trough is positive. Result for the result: 0.14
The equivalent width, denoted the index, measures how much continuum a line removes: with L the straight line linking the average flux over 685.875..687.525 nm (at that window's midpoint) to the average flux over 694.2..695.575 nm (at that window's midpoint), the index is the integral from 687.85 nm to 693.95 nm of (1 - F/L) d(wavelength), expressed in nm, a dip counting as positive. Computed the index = 0.23 nm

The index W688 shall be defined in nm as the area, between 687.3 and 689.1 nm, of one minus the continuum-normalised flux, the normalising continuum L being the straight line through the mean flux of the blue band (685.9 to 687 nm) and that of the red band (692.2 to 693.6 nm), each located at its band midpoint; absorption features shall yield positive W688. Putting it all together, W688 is 0.10 nm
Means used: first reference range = 8.94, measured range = 8.62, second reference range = 9.69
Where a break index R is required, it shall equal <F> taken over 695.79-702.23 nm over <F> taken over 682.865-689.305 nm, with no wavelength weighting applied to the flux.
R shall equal 1.18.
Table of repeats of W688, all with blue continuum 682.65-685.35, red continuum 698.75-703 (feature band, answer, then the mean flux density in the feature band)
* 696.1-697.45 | -0.071 nm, 10.5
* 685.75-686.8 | 0.003 nm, 8.9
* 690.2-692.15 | 0.071 nm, 9.1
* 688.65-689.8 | 0.048 nm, 8.86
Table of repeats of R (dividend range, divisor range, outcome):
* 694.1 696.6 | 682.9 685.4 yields 1.17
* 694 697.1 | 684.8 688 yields 1.14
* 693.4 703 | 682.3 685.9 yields 1.17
